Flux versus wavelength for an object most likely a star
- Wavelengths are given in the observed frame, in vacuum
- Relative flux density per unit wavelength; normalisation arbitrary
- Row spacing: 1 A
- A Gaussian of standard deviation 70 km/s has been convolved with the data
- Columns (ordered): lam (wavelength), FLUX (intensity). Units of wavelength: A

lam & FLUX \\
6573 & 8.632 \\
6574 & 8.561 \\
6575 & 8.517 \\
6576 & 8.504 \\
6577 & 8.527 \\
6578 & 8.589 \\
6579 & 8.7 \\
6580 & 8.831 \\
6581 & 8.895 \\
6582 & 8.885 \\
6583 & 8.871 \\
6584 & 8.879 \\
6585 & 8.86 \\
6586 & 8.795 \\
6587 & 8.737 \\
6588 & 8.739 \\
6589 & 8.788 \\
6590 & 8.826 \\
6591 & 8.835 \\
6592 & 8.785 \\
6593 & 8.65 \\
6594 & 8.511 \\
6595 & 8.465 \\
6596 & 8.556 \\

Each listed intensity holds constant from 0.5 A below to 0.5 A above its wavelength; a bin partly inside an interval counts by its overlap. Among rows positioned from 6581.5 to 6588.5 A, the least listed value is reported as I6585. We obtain 8.737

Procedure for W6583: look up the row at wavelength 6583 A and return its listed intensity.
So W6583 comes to 8.871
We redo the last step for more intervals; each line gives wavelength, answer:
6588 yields 8.739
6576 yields 8.504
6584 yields 8.879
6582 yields 8.885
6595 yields 8.465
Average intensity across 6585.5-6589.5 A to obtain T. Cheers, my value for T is 8.76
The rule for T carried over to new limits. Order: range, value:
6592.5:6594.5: 8.58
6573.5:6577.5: 8.53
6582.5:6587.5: 8.83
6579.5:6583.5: 8.87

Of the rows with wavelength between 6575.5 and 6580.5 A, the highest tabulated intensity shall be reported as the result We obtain 8.831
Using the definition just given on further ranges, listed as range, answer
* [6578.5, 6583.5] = 8.895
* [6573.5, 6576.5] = 8.561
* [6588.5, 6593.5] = 8.835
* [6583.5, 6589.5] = 8.879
